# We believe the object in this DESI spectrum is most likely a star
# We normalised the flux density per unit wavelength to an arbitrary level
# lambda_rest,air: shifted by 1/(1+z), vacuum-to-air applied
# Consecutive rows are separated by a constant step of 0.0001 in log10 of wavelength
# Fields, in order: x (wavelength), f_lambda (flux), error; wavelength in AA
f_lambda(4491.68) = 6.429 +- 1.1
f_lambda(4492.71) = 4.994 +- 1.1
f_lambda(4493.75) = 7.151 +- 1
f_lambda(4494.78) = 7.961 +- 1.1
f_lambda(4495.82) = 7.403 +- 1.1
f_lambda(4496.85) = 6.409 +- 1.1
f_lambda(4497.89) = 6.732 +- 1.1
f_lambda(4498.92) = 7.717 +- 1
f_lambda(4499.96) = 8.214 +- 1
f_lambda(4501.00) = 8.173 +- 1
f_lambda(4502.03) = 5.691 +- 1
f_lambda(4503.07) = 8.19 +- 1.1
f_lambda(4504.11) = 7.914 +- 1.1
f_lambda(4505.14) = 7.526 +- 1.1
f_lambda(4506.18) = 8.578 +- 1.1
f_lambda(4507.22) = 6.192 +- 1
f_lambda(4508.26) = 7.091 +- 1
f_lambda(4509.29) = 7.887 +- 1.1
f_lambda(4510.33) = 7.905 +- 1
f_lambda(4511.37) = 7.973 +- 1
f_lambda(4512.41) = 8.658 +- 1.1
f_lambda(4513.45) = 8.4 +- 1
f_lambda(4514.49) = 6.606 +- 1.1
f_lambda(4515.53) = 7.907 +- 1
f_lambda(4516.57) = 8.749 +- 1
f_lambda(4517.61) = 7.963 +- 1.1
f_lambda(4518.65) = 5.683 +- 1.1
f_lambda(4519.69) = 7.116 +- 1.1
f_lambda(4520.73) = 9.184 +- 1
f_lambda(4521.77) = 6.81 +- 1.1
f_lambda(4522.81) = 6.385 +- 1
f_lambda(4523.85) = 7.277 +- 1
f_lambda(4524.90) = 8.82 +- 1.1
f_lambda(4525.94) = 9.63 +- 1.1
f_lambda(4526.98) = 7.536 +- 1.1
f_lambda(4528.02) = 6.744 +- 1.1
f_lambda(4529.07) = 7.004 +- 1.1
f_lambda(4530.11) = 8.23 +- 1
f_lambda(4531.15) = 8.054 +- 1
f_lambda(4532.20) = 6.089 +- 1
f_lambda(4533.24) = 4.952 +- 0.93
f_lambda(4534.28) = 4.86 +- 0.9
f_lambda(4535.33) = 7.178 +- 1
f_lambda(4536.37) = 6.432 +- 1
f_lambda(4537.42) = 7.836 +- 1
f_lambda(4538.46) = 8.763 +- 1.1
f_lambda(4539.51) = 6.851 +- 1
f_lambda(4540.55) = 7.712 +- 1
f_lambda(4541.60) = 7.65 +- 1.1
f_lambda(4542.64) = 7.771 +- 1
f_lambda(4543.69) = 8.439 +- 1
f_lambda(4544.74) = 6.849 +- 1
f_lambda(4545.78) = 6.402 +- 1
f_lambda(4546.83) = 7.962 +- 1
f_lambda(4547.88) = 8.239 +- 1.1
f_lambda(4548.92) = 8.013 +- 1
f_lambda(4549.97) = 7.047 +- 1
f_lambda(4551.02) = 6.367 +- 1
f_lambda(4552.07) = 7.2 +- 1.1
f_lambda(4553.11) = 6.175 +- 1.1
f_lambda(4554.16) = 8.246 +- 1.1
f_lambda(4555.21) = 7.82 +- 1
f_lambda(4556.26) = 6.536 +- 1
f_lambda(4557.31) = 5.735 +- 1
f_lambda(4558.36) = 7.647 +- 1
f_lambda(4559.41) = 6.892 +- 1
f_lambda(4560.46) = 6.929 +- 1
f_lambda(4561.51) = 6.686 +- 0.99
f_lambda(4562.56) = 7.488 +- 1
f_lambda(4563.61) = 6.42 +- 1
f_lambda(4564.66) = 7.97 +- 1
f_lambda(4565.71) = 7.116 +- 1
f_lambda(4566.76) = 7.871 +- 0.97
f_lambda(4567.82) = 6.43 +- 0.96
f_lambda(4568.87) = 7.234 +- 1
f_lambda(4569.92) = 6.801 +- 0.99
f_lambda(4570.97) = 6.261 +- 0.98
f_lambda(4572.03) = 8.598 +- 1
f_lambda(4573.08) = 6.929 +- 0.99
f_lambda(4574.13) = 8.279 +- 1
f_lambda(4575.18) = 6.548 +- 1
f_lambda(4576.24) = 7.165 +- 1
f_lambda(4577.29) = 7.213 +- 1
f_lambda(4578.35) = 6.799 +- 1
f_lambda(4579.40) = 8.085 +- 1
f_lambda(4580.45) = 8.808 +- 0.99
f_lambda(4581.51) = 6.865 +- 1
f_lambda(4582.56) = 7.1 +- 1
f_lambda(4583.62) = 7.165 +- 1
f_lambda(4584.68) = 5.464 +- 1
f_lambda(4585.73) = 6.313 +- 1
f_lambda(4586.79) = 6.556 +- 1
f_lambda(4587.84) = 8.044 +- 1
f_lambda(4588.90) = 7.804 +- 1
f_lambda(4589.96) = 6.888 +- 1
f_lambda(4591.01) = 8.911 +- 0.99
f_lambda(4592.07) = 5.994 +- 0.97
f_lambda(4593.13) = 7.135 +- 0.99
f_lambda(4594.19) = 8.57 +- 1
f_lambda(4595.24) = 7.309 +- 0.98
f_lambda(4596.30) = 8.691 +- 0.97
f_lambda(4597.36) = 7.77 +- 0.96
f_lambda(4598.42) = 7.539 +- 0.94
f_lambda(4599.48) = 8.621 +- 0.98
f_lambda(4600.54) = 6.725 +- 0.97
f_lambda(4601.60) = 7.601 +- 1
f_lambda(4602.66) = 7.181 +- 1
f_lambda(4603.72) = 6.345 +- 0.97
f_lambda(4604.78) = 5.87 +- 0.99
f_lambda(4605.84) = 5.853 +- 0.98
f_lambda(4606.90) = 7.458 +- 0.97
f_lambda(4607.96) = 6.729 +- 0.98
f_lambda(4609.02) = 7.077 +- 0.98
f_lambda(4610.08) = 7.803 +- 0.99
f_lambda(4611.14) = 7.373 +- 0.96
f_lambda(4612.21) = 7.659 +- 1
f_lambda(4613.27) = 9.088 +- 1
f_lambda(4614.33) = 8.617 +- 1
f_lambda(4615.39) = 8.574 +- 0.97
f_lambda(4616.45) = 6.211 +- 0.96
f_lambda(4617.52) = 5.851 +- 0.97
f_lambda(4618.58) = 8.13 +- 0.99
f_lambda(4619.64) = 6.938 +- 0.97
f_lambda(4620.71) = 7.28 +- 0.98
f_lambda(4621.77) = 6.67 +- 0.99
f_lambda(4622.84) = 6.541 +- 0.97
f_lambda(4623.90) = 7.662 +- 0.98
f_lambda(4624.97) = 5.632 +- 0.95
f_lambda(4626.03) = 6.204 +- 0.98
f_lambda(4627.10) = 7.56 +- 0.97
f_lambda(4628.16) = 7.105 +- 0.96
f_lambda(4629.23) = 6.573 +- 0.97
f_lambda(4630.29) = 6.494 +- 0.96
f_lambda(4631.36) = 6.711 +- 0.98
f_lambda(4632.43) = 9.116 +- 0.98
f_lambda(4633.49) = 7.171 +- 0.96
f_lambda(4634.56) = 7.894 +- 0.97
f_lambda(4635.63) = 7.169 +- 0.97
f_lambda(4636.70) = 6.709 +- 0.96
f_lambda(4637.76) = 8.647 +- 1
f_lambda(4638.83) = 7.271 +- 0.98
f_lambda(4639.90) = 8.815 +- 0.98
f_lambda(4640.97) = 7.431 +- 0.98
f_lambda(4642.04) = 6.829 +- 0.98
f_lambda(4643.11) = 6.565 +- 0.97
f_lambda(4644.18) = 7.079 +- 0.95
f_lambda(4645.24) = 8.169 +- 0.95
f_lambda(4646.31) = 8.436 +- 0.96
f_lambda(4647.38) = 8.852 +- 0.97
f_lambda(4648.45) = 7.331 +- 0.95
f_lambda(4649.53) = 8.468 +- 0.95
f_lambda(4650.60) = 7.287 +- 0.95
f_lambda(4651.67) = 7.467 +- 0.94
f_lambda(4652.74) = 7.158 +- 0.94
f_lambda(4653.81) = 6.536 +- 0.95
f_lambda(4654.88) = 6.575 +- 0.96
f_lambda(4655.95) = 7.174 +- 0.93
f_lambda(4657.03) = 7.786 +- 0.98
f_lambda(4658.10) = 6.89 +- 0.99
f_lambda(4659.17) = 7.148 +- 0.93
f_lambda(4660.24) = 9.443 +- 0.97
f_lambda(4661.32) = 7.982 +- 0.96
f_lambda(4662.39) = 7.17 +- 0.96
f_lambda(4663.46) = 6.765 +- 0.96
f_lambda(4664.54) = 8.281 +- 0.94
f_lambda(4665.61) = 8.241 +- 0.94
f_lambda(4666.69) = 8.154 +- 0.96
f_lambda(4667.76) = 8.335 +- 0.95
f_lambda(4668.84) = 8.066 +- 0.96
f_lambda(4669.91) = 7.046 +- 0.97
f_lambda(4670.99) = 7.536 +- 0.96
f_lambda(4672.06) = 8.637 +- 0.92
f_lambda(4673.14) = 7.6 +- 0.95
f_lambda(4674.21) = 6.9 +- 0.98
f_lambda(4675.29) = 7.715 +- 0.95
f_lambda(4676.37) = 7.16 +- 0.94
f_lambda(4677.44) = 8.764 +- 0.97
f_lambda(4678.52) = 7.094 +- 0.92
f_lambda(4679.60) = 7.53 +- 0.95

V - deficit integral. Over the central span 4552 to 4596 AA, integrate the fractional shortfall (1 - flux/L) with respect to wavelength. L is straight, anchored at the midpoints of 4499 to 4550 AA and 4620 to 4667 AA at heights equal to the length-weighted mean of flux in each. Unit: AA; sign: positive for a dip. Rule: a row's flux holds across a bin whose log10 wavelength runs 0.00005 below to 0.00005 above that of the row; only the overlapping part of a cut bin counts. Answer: 1.6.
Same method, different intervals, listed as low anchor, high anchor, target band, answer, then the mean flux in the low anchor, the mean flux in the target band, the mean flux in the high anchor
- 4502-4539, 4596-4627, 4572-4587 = 0.3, 7.46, 7.16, 7.22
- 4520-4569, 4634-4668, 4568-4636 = 1.9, 7.26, 7.25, 7.62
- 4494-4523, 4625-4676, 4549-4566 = 1.1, 7.55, 7.04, 7.52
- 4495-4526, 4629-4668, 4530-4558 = 1.6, 7.6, 7.15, 7.57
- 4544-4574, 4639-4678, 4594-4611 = 0.2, 7.16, 7.3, 7.66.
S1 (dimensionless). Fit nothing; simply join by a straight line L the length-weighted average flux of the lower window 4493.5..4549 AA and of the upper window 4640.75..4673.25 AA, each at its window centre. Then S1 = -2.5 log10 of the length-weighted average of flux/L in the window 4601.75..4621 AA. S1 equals 0.05 mag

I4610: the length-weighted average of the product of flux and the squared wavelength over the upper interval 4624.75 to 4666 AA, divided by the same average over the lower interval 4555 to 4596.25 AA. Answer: 1.07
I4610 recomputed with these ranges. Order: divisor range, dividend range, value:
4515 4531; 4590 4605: 1.00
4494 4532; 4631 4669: 1.07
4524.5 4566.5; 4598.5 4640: 1.03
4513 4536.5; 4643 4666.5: 1.10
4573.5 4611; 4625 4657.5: 1.04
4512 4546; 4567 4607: 1.00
